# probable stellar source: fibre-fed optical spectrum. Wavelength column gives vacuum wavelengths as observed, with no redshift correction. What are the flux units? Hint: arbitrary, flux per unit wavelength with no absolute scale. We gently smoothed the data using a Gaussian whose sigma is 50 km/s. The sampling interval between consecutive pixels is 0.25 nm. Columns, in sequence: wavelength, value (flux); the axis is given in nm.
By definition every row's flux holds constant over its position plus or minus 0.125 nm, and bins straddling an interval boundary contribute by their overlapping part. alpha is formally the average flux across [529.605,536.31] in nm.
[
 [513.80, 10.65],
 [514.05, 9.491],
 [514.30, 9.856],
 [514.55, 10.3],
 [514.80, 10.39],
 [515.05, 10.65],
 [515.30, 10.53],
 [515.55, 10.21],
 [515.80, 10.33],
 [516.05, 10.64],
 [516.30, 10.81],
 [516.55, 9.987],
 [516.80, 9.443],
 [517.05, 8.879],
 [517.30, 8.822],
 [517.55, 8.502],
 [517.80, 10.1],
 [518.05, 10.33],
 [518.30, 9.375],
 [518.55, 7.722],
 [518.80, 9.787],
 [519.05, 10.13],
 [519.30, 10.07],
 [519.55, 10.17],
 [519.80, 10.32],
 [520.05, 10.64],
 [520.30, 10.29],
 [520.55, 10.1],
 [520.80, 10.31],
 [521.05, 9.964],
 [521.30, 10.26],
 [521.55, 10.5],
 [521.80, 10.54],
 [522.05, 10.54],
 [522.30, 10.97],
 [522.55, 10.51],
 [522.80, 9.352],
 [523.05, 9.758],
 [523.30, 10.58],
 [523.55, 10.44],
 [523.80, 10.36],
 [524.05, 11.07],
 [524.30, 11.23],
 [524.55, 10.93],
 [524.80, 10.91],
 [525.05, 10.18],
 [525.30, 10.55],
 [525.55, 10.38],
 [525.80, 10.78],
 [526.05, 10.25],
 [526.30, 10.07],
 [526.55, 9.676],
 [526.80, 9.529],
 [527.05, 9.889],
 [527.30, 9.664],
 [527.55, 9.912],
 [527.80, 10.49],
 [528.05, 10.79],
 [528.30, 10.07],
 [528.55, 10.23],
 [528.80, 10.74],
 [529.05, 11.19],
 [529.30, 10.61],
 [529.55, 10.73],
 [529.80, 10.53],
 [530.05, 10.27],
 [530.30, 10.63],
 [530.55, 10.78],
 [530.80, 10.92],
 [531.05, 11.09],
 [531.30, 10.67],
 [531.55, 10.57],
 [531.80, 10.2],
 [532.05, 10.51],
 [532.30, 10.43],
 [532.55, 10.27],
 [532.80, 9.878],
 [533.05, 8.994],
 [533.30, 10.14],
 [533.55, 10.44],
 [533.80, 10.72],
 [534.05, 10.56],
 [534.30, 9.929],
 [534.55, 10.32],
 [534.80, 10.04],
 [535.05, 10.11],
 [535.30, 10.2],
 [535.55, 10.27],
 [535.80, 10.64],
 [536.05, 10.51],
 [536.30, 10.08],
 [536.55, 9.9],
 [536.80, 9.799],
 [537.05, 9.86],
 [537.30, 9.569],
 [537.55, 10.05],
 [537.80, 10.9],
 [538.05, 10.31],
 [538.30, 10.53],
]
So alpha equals 10.4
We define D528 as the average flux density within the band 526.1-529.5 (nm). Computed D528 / 10.2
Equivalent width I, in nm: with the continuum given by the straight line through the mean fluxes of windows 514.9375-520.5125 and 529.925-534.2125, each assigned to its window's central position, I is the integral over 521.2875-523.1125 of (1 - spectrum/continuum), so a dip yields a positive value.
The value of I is -0.05 nm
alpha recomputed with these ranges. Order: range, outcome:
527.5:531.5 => 10.6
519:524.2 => 10.3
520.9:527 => 10.4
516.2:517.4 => 9.58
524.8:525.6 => 10.5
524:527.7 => 10.3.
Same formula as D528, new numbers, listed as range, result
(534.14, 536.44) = 10.2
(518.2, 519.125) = 9.2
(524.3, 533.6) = 10.4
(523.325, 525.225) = 10.7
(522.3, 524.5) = 10.5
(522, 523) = 10.3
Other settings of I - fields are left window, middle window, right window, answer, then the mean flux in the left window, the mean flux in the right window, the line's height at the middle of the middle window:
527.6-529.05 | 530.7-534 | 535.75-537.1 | -0.02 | 10.5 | 10.1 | 10.3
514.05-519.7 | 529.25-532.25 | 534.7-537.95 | -0.17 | 9.86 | 10.2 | 10.1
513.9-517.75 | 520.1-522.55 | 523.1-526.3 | -0.01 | 9.93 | 10.6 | 10.3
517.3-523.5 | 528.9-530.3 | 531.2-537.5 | -0.07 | 10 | 10.2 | 10.1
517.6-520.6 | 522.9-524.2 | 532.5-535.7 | -0.06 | 9.88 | 10.1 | 9.96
